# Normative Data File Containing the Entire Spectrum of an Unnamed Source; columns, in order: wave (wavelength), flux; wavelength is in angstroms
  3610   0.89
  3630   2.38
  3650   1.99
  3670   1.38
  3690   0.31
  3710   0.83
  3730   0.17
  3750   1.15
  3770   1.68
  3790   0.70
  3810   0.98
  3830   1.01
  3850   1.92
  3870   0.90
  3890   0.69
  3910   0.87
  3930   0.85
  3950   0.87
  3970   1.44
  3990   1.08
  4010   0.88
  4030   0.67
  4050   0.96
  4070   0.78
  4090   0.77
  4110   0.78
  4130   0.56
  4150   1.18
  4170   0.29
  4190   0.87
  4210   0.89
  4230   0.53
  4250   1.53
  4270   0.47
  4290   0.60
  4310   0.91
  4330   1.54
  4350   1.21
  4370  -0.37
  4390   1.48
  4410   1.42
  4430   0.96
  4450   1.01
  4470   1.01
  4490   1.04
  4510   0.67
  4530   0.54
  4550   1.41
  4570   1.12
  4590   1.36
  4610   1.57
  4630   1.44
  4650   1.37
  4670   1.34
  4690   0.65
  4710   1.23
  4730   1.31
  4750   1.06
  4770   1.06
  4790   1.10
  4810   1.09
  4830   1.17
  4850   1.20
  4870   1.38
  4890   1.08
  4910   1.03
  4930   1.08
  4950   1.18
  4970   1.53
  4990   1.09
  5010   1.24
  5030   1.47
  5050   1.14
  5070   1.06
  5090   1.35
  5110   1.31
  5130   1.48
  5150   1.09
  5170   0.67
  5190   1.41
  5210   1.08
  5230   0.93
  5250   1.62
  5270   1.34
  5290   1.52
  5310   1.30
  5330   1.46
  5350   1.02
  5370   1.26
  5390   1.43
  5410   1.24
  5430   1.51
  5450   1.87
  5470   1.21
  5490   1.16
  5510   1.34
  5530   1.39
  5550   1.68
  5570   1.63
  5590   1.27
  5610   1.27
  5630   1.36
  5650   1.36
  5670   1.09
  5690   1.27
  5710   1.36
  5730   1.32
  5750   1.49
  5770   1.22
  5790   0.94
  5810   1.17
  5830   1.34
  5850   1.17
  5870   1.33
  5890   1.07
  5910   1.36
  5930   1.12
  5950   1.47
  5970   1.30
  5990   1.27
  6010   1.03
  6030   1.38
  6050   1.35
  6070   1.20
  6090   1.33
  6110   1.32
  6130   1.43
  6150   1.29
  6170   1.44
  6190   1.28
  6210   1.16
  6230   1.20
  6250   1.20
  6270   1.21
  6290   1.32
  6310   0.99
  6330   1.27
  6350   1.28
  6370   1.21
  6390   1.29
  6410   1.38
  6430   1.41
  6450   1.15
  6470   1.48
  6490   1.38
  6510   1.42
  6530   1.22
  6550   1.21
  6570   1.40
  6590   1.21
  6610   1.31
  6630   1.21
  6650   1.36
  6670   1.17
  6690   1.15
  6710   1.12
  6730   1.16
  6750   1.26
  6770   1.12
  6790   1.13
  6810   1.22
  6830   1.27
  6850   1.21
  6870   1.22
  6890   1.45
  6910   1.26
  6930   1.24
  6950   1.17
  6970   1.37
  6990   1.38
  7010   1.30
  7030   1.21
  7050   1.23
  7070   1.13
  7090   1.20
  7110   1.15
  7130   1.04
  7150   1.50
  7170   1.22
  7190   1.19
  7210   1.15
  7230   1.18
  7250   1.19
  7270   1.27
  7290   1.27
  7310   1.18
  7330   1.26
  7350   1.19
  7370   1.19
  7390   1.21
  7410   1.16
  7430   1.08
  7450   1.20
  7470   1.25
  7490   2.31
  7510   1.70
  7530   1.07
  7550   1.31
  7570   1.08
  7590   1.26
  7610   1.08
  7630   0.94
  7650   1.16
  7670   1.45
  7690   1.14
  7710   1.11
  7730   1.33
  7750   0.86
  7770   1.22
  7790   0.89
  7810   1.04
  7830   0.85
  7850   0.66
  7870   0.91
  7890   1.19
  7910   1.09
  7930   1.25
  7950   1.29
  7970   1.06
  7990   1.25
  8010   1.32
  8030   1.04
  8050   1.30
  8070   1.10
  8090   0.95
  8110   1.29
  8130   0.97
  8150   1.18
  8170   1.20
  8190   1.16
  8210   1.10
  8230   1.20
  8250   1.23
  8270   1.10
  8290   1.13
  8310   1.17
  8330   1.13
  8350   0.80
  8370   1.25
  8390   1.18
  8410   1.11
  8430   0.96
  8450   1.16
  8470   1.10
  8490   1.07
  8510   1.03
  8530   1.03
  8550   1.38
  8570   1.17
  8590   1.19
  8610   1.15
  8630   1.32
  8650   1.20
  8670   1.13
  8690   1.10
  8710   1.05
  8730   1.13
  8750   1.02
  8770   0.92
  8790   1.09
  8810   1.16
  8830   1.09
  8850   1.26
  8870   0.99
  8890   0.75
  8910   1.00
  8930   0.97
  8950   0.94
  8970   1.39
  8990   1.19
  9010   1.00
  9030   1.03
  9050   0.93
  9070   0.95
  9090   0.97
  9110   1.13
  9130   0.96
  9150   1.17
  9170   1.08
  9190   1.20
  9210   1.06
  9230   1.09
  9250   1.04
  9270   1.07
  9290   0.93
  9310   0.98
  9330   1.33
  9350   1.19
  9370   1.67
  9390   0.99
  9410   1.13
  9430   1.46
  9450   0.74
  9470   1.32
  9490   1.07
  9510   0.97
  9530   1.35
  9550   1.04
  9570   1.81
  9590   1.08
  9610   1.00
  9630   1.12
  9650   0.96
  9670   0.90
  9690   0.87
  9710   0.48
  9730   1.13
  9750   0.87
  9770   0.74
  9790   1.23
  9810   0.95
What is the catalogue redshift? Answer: 0.140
